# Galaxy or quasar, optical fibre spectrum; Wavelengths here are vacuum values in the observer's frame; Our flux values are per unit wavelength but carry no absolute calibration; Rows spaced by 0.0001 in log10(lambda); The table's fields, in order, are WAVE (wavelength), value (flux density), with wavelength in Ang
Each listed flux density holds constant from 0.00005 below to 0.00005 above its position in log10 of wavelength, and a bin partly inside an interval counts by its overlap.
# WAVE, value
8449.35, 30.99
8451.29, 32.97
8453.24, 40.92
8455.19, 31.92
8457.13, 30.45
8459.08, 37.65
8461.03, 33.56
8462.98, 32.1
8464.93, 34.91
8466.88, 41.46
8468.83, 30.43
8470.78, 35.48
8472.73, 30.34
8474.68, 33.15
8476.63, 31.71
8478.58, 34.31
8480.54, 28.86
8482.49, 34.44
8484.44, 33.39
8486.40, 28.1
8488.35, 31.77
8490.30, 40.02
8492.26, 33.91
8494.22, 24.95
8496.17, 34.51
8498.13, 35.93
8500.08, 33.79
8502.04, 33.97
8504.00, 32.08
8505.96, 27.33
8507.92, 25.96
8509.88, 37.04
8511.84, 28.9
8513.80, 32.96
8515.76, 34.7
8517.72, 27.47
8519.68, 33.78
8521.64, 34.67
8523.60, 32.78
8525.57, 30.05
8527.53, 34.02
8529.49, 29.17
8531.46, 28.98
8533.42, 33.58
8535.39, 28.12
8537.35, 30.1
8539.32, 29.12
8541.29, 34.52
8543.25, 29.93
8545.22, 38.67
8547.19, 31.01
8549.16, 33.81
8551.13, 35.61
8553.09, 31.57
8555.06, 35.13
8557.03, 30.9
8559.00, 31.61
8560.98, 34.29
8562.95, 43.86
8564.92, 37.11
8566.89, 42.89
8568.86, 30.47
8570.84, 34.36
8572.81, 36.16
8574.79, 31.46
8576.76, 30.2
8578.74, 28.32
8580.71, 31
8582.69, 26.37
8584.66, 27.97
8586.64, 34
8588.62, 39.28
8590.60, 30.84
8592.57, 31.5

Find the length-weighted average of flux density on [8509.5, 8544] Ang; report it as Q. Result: 31.6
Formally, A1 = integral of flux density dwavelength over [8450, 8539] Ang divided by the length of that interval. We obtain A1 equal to 32.6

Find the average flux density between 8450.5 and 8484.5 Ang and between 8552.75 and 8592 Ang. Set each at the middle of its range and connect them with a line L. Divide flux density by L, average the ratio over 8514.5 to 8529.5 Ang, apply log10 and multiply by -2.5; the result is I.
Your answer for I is 0.04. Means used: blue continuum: 33.8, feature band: 32.3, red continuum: 33.4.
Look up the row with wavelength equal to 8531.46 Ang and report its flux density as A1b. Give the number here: 28.98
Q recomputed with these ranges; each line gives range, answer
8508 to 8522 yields 32.3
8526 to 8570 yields 33.4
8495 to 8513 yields 32.1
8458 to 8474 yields 34.4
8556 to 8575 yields 35.5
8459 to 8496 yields 33.1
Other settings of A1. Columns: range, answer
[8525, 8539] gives 30.5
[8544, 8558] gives 33.8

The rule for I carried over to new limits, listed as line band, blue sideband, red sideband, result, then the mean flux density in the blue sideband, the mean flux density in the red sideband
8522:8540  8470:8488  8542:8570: 0.10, 32.2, 34.8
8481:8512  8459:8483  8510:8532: 0.01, 33.6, 31.9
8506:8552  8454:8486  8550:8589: 0.05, 33.3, 33.5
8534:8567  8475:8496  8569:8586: -0.09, 32.3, 30.8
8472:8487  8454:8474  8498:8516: 0.04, 33.9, 32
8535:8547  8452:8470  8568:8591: 0.03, 34.8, 31.7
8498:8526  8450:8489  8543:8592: 0.05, 33.4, 33.5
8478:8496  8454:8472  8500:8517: 0.02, 34.2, 31.7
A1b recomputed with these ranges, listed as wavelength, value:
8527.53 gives 34.02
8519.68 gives 33.78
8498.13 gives 35.93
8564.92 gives 37.11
